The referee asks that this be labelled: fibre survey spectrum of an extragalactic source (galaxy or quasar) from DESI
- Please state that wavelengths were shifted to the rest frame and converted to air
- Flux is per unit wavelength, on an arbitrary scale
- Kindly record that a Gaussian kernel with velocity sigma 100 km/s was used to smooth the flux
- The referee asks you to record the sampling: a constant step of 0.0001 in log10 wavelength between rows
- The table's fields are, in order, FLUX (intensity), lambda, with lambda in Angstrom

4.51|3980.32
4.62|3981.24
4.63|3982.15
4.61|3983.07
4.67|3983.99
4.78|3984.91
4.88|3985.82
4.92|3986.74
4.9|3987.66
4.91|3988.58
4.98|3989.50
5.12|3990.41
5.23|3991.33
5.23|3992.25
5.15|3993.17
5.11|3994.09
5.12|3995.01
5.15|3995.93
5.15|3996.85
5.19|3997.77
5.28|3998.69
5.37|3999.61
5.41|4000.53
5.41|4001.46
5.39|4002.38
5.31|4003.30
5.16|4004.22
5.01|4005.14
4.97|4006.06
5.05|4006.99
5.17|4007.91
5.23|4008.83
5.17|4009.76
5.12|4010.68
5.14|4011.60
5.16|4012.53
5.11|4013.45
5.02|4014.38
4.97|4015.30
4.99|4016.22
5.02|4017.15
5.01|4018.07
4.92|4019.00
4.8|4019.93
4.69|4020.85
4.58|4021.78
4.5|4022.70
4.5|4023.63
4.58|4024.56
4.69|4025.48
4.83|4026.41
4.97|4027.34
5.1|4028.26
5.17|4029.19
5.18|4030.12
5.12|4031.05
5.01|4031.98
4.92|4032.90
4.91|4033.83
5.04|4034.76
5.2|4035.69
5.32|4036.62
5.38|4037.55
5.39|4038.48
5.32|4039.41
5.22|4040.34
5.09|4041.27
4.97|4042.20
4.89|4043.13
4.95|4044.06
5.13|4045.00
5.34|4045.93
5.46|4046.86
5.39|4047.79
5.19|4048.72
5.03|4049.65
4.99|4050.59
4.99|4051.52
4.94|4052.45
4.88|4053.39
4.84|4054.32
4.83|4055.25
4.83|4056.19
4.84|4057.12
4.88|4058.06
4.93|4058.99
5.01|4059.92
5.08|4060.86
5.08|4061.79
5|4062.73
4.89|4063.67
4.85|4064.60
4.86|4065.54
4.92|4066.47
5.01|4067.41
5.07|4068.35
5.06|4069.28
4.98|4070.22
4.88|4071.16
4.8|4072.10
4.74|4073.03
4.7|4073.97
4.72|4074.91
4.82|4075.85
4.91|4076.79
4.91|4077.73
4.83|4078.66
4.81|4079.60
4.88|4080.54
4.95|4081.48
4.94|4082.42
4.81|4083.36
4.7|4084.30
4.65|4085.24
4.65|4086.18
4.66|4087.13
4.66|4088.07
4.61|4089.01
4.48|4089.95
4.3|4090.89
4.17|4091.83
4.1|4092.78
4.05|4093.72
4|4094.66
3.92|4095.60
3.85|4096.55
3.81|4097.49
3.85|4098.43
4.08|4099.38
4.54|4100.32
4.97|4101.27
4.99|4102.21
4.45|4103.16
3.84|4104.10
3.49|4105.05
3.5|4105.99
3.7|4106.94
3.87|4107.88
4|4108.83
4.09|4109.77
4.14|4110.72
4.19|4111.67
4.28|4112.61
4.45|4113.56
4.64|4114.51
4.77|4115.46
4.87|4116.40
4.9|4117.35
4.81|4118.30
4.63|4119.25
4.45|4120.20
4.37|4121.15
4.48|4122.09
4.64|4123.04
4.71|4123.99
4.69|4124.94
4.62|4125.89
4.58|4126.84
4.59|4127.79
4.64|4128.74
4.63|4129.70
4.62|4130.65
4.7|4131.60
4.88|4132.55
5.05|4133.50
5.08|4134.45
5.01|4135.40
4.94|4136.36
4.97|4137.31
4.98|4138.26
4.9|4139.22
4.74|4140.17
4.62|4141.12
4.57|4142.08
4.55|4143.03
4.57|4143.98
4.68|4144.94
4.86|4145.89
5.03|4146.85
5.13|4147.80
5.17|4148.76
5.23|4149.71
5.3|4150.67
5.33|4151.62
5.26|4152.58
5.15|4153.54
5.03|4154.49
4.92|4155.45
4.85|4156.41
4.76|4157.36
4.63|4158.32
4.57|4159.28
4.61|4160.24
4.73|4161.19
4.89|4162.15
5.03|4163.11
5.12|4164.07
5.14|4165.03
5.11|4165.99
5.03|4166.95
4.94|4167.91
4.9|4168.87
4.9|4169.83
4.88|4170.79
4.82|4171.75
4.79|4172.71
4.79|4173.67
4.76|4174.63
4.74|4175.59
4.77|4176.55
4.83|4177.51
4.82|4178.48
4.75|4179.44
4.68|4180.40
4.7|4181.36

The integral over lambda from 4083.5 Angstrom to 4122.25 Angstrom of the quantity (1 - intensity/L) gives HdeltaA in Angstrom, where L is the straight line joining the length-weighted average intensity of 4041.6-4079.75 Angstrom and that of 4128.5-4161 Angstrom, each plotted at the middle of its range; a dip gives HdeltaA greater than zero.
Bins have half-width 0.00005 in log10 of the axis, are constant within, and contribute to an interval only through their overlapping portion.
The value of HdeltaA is 4.7 Angstrom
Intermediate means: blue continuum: 4.96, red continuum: 4.88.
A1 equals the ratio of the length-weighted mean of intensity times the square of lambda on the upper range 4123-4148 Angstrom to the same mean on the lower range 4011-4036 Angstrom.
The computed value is 1.02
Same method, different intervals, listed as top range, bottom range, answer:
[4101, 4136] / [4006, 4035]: 0.95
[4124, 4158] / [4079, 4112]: 1.16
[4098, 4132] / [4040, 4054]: 0.90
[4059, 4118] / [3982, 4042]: 0.94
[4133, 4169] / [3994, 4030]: 1.05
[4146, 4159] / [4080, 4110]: 1.21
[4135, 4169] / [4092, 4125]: 1.17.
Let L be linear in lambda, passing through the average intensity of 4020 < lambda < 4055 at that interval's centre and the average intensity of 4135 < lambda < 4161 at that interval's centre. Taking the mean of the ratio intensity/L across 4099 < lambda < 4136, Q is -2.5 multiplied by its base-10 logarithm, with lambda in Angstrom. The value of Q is 0.10 mag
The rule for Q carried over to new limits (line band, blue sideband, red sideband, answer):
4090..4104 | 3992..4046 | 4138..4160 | 0.18 mag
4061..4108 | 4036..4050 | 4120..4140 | 0.10 mag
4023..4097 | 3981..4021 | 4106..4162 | 0.01 mag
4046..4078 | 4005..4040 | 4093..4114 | -0.09 mag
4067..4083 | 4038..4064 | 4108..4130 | 0.00 mag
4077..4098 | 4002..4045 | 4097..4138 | 0.04 mag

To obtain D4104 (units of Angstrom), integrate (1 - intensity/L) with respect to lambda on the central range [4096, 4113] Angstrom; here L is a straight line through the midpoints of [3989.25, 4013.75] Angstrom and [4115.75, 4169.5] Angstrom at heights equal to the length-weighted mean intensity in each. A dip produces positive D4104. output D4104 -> 2.9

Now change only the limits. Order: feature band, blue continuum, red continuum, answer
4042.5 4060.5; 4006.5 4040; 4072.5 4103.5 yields -0.8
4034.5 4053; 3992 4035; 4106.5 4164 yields -0.7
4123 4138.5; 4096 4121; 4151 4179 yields -0.9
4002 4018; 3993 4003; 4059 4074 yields 0.3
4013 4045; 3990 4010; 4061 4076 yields 0.6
